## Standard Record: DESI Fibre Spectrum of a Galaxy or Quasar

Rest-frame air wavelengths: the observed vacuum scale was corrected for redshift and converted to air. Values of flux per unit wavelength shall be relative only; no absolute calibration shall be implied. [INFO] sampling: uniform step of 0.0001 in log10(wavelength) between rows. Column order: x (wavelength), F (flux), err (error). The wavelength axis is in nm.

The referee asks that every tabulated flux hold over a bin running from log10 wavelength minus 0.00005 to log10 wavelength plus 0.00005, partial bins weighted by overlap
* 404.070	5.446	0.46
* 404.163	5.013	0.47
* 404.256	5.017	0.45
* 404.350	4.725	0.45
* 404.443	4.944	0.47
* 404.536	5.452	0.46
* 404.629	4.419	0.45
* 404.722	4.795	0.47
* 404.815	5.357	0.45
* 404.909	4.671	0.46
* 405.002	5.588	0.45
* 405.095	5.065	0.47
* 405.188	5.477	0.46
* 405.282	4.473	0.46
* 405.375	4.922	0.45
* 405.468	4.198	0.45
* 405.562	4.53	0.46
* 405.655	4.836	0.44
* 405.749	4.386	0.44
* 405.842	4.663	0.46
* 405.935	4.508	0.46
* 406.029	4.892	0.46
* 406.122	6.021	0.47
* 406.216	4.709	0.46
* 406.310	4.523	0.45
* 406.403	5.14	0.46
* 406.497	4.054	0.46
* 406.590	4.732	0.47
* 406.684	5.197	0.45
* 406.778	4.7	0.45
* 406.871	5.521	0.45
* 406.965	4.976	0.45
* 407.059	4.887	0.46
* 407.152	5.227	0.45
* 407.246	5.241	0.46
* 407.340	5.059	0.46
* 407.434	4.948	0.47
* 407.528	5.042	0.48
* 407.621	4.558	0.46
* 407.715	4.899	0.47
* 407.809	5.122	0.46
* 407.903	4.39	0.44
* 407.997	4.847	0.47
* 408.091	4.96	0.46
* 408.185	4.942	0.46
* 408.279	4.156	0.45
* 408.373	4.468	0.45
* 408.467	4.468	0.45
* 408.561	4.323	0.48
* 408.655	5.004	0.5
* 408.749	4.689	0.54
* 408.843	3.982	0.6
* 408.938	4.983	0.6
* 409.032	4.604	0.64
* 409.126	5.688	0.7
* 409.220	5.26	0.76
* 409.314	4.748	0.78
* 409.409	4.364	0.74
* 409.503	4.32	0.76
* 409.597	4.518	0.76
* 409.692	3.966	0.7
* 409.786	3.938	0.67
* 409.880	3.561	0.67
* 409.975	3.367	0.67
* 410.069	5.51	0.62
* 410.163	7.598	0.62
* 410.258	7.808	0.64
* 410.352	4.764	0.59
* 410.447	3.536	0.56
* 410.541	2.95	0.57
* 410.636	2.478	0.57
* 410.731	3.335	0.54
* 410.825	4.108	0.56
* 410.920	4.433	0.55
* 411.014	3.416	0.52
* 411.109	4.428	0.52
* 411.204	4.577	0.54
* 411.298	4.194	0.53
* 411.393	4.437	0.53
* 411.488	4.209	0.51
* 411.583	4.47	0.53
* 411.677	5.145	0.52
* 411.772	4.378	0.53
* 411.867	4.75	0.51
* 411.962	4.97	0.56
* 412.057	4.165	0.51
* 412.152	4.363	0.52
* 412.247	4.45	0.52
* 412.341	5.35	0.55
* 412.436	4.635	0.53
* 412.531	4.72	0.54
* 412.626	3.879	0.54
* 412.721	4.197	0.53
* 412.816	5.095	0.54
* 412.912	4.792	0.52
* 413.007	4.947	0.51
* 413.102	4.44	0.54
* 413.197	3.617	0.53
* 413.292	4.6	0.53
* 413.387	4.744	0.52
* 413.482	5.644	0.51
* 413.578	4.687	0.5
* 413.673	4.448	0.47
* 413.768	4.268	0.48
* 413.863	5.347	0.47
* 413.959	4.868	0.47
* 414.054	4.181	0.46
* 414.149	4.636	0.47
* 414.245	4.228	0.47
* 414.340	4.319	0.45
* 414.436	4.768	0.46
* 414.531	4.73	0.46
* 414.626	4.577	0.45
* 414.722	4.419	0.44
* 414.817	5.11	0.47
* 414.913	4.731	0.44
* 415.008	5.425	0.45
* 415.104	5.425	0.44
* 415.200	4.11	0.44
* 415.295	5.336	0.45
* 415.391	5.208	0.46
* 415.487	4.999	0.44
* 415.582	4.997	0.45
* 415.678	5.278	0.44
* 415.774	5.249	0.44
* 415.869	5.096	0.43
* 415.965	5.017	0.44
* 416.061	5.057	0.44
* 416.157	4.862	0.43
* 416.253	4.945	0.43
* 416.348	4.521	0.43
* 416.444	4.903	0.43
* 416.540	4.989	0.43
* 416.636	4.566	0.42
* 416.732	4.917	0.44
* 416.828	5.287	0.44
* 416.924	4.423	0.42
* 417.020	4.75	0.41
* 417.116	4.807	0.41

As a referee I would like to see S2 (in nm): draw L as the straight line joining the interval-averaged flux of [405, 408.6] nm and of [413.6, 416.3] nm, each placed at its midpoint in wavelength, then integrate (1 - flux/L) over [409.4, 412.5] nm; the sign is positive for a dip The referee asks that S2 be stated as 0.25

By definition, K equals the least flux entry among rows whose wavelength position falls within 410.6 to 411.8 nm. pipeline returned 2.478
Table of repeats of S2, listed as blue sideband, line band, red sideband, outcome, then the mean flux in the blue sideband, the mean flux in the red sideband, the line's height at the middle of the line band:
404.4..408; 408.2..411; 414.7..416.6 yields 0.24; 4.9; 4.99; 4.93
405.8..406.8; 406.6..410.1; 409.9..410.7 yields 0.03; 4.83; 4.68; 4.75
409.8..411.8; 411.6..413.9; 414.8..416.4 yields 0.00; 4.41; 5.02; 4.66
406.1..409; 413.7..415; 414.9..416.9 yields 0.08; 4.82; 4.99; 4.96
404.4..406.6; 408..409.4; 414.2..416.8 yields 0.04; 4.85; 4.89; 4.86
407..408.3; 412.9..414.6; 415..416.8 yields 0.12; 4.89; 4.99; 4.96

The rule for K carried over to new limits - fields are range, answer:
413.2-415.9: 4.11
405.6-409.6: 3.982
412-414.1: 3.617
